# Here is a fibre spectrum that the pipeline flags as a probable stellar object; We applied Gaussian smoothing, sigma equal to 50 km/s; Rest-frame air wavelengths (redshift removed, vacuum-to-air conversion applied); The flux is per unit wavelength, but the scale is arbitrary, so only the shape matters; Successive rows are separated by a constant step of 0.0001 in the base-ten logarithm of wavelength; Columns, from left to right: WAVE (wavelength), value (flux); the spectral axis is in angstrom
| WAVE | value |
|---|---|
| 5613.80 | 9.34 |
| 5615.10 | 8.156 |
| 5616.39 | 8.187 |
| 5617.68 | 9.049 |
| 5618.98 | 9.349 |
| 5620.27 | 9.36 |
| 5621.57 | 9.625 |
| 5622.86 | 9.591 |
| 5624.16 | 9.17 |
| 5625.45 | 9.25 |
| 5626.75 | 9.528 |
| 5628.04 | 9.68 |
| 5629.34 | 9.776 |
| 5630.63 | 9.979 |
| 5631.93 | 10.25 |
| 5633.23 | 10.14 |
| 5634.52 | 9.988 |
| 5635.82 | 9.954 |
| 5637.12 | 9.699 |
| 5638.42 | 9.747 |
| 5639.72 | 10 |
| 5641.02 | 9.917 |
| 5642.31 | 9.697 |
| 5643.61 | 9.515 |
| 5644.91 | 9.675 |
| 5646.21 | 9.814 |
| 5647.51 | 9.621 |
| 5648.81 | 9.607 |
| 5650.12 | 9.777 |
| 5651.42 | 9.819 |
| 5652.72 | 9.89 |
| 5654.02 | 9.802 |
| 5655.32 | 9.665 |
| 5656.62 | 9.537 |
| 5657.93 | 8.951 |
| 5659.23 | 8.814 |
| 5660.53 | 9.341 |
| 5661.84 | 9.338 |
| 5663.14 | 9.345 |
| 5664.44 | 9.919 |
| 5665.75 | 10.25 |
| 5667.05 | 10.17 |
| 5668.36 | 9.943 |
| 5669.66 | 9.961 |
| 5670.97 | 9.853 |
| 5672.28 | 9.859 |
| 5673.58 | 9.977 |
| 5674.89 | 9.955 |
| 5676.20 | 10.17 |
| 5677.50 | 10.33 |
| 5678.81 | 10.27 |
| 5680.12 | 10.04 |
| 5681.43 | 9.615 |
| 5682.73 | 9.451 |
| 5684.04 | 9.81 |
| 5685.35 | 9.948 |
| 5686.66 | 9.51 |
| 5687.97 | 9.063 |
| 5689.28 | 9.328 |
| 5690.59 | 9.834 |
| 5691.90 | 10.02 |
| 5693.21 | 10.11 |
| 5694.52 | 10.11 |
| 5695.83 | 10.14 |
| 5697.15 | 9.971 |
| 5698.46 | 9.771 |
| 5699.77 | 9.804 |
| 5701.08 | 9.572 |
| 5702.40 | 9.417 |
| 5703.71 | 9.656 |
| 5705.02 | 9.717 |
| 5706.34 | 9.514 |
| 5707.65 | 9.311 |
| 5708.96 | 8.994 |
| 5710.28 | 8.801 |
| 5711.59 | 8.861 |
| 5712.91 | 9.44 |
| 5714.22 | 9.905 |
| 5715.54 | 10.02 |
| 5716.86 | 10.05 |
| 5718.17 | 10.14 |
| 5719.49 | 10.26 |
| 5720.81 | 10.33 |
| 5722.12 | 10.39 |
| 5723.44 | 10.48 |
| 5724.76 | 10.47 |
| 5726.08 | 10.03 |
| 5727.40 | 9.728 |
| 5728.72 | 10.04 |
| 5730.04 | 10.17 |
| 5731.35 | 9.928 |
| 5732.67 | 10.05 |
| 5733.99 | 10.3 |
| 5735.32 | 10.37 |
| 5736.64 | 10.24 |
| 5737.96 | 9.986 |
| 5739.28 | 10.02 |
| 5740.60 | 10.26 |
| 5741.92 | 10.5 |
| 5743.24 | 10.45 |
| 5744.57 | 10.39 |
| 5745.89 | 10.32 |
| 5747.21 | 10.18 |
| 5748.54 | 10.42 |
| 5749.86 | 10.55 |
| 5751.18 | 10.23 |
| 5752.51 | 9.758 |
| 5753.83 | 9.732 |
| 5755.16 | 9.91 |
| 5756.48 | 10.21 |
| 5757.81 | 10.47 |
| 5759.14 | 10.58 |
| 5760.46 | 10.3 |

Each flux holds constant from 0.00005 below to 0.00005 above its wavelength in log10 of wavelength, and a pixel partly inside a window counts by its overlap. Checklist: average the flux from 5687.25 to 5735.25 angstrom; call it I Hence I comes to 9.83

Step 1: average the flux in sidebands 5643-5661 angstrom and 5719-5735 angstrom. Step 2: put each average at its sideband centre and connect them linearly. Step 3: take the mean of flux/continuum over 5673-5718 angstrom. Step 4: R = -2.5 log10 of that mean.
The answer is 0.021 mag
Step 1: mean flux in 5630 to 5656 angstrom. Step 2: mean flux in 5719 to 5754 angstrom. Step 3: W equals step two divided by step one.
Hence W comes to 1.0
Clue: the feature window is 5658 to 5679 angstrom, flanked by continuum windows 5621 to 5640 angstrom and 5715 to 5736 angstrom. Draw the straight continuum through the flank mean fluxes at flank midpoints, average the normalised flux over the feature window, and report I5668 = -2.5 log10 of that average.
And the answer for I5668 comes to 0.01 mag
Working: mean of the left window 9.76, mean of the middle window 9.81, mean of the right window 10.2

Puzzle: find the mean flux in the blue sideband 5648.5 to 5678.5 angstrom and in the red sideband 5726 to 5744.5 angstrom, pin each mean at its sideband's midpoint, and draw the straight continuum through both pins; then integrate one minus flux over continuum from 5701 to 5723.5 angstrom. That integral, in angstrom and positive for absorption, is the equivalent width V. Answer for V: 0.75 angstrom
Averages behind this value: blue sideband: 9.76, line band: 9.7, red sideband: 10.2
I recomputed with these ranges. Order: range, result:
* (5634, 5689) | 9.75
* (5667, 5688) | 9.89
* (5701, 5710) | 9.42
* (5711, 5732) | 10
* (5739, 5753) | 10.3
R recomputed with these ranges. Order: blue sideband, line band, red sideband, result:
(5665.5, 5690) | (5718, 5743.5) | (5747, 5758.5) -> -0.01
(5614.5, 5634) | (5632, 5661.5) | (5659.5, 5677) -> -0.01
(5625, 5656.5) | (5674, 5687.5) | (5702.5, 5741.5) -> -0.01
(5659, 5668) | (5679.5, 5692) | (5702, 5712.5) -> -0.02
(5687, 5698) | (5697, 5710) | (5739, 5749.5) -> 0.04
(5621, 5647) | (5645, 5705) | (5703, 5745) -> 0.01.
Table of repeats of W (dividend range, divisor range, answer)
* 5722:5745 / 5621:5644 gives 1.05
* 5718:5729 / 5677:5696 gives 1.04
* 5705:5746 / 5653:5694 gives 1.02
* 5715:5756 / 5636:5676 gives 1.05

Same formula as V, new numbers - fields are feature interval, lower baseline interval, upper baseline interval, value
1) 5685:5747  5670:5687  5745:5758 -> 0.8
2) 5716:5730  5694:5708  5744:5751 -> -0.2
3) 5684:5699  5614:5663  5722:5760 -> 0.1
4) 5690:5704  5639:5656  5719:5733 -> 0.2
